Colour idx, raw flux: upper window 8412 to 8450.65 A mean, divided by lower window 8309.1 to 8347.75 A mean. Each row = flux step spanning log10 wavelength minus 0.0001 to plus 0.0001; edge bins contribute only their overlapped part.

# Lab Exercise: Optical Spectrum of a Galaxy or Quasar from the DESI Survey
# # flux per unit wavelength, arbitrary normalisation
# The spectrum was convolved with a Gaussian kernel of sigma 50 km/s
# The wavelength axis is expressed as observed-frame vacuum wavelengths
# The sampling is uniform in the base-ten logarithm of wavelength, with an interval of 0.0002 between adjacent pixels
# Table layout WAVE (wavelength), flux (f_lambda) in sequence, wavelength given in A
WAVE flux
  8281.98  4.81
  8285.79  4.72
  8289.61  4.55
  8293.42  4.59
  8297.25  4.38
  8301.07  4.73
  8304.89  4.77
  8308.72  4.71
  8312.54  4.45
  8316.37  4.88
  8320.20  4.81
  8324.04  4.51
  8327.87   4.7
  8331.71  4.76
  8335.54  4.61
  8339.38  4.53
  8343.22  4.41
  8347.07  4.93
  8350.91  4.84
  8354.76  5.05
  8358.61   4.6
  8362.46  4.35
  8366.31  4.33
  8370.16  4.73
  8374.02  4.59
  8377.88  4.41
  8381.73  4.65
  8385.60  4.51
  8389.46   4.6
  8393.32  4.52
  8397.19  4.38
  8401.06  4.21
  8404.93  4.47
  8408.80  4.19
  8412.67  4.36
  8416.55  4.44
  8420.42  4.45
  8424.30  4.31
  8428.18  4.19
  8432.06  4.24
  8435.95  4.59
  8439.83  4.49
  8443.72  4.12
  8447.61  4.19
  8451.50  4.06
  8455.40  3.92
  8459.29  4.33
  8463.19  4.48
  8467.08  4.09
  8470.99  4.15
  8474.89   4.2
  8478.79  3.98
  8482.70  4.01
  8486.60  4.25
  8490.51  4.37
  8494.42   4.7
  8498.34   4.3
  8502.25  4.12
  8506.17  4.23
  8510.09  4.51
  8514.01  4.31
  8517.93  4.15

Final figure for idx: 0.93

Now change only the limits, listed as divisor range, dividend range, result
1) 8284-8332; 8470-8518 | 0.91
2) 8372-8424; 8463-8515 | 0.96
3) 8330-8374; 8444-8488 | 0.89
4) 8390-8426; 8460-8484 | 0.95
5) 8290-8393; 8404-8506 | 0.92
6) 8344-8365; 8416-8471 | 0.90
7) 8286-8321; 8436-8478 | 0.91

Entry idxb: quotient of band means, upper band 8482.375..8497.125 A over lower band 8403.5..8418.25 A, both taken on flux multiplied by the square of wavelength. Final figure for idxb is 1.02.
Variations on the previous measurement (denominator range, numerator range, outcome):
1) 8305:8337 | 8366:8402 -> 0.98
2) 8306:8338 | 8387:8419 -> 0.96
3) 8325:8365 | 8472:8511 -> 0.94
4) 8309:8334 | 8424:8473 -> 0.93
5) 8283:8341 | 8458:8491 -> 0.94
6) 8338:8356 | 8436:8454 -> 0.92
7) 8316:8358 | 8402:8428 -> 0.94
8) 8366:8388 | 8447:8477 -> 0.94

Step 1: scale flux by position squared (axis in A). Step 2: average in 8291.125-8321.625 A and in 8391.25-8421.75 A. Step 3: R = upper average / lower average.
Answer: 0.96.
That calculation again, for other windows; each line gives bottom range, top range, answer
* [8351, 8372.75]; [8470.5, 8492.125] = 0.92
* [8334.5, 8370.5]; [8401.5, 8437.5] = 0.95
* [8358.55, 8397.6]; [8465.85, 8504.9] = 0.96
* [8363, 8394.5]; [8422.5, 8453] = 0.96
